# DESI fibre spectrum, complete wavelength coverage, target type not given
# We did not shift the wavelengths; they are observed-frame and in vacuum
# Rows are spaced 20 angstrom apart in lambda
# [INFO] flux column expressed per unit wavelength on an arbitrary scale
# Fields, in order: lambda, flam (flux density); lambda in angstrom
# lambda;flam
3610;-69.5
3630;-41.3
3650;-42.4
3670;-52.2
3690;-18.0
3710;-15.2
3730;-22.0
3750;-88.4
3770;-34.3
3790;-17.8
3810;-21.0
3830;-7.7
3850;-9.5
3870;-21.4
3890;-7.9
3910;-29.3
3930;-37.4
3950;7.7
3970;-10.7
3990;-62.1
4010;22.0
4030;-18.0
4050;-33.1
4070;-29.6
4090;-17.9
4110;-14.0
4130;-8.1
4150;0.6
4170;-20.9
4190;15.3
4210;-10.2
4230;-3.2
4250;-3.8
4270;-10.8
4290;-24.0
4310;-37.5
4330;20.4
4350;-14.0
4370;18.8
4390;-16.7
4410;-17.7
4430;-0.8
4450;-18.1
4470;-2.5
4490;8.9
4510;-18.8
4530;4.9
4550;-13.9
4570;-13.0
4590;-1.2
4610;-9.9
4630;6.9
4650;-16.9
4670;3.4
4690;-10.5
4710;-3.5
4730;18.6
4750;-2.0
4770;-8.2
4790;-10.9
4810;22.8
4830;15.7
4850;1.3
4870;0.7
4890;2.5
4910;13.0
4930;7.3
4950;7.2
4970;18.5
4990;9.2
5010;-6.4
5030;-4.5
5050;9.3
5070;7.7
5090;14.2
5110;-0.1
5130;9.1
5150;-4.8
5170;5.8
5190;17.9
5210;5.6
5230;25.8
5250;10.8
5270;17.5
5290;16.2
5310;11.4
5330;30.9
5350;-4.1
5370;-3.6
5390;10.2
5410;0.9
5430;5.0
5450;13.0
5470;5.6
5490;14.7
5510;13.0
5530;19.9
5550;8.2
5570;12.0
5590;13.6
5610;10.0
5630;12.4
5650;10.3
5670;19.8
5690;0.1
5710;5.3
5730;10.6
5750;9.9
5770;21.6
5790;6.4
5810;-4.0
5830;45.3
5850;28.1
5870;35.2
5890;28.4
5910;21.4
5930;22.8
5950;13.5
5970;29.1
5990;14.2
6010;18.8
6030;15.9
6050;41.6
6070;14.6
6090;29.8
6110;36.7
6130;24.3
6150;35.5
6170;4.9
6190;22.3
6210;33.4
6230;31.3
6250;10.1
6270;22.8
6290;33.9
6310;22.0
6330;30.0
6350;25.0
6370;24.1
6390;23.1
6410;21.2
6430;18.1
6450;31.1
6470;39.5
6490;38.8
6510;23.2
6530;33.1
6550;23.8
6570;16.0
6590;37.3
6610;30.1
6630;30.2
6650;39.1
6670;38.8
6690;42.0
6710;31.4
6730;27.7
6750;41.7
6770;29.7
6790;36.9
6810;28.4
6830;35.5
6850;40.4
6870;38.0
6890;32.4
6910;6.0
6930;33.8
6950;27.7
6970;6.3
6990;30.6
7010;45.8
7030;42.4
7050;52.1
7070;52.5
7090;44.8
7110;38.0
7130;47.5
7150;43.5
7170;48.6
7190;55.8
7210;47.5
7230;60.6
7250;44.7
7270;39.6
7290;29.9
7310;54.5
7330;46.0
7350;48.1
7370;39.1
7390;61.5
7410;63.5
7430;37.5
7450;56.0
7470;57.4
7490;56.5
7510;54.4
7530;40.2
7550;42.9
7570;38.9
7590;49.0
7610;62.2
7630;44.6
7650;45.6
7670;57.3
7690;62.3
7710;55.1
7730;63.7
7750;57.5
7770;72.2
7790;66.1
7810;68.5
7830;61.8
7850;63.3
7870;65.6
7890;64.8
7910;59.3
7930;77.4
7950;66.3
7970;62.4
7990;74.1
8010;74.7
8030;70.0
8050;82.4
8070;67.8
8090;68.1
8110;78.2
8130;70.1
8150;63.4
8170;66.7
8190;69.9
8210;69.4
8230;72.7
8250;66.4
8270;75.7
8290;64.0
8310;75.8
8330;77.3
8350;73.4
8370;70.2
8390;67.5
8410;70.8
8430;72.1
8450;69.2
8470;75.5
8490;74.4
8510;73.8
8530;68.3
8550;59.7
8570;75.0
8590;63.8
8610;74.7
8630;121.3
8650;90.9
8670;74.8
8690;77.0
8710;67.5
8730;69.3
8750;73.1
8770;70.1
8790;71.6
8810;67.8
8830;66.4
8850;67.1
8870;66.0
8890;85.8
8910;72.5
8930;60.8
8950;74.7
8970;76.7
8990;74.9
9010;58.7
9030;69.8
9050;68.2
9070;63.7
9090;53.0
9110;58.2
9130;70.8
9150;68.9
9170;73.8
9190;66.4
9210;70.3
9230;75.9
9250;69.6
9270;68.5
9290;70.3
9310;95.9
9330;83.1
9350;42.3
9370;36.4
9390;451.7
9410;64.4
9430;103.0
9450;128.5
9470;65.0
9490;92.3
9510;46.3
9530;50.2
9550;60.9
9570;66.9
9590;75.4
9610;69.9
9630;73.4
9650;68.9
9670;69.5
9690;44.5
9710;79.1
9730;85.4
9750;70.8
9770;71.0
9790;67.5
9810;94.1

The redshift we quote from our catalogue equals 0.76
